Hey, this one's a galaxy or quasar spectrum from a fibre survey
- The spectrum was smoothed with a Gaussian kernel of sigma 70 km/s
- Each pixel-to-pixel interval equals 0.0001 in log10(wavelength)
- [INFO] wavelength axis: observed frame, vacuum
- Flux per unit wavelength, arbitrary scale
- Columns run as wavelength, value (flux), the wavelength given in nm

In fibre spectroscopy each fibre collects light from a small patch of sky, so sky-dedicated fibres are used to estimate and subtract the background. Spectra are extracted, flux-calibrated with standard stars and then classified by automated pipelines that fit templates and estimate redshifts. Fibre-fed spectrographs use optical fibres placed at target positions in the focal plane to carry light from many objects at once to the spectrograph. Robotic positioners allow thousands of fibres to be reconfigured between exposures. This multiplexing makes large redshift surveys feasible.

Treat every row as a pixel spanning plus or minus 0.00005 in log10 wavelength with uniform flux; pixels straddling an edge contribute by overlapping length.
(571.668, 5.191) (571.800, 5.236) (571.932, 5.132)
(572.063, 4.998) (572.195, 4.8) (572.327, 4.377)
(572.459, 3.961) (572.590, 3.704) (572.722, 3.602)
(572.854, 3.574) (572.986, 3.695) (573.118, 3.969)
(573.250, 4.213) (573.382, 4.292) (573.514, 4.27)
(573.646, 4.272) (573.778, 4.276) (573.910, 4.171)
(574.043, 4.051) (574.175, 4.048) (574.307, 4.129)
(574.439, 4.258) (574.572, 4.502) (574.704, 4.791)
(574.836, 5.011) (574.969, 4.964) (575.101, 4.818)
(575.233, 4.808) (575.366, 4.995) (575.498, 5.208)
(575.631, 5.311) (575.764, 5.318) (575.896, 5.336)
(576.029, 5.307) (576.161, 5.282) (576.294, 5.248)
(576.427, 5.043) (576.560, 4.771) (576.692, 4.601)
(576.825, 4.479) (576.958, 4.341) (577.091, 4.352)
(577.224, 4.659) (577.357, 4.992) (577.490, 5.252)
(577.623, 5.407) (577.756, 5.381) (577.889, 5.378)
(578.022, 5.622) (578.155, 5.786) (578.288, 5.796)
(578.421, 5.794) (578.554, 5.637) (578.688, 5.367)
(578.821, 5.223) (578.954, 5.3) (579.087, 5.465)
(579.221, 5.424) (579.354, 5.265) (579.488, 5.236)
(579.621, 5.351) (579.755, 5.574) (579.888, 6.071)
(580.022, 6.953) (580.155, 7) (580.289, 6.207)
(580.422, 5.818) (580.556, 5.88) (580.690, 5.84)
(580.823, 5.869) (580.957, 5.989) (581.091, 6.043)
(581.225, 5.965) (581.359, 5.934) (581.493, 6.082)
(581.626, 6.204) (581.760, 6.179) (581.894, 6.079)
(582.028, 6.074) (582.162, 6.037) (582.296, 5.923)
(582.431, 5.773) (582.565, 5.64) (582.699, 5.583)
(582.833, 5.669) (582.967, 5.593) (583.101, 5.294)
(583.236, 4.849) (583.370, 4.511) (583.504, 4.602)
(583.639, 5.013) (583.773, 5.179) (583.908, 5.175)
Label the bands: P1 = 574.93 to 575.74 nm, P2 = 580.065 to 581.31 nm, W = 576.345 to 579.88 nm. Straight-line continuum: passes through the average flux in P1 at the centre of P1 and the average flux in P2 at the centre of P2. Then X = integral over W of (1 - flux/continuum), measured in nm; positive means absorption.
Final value 0.23 nm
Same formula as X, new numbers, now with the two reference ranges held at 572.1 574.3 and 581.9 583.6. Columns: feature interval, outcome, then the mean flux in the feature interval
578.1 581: -0.43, 5.76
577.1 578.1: -0.10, 5.2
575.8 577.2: -0.10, 4.88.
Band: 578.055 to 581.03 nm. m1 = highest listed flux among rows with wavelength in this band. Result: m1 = 7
